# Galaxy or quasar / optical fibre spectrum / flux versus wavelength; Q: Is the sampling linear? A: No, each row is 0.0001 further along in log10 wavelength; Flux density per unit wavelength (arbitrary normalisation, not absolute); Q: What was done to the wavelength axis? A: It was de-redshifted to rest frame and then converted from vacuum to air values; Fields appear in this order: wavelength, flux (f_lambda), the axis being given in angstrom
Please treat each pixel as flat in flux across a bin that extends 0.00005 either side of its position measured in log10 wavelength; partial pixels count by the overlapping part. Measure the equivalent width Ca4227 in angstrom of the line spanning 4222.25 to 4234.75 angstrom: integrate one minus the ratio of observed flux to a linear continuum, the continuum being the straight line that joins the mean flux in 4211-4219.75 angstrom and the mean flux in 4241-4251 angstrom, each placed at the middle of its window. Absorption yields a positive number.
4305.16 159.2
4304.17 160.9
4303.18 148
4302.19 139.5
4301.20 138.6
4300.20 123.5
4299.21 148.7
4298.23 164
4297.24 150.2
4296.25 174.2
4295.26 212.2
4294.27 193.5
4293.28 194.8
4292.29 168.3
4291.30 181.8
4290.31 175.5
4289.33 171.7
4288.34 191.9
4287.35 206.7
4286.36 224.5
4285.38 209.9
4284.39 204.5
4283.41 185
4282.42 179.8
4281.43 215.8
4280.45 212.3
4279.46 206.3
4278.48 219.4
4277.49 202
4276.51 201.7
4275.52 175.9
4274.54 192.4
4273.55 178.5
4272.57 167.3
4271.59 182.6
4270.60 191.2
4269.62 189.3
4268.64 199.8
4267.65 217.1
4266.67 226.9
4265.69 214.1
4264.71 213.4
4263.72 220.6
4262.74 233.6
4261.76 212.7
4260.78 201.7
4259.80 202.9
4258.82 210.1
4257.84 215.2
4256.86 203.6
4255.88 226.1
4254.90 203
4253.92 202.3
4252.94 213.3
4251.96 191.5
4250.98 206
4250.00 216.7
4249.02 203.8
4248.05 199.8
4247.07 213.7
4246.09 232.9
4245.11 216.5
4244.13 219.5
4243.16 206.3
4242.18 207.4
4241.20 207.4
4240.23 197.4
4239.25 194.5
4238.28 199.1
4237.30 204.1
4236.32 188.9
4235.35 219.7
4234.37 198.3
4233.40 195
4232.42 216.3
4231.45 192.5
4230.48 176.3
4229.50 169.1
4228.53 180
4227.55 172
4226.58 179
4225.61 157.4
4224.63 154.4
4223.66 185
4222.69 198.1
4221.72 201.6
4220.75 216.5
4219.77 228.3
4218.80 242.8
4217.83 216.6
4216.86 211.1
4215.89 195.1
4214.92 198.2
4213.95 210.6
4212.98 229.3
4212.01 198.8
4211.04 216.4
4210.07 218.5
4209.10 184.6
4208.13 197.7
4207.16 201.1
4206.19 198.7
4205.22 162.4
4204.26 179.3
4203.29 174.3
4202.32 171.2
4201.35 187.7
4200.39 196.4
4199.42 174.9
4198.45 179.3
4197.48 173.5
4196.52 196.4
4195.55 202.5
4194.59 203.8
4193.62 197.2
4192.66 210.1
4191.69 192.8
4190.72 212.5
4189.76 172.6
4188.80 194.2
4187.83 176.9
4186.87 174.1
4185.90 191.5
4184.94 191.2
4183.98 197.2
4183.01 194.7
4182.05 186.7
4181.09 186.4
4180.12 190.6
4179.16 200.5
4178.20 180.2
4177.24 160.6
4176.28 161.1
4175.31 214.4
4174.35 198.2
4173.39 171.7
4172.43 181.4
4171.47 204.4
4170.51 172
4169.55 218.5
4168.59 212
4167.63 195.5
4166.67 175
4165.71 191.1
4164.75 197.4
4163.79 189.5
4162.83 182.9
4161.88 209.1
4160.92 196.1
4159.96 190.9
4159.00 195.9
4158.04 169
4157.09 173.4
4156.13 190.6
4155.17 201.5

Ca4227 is 1.8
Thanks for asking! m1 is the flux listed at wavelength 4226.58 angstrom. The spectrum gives 179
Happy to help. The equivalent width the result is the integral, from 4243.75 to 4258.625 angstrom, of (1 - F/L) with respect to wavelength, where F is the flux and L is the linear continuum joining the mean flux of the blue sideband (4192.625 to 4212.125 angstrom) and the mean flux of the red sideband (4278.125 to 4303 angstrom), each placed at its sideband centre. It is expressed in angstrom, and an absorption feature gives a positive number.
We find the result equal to -1.93 angstrom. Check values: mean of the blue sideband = 191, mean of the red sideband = 183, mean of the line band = 211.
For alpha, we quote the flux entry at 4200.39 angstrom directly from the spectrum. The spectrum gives 196.4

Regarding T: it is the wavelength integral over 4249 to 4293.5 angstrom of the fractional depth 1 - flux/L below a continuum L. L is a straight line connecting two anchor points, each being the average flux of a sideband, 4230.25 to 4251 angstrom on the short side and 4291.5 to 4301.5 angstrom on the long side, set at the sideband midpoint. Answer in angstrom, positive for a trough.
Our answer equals -4.0 angstrom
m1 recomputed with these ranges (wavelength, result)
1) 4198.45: 179.3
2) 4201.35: 187.7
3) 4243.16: 206.3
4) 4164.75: 197.4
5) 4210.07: 218.5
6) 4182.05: 186.7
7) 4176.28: 161.1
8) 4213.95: 210.6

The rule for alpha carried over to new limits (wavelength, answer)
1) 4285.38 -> 209.9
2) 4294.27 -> 193.5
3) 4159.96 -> 190.9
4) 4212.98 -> 229.3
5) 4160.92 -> 196.1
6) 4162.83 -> 182.9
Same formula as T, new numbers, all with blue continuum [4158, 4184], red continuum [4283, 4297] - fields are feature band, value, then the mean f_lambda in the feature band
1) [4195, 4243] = -1.07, 195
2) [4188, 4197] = -0.32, 197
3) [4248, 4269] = -2.15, 211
